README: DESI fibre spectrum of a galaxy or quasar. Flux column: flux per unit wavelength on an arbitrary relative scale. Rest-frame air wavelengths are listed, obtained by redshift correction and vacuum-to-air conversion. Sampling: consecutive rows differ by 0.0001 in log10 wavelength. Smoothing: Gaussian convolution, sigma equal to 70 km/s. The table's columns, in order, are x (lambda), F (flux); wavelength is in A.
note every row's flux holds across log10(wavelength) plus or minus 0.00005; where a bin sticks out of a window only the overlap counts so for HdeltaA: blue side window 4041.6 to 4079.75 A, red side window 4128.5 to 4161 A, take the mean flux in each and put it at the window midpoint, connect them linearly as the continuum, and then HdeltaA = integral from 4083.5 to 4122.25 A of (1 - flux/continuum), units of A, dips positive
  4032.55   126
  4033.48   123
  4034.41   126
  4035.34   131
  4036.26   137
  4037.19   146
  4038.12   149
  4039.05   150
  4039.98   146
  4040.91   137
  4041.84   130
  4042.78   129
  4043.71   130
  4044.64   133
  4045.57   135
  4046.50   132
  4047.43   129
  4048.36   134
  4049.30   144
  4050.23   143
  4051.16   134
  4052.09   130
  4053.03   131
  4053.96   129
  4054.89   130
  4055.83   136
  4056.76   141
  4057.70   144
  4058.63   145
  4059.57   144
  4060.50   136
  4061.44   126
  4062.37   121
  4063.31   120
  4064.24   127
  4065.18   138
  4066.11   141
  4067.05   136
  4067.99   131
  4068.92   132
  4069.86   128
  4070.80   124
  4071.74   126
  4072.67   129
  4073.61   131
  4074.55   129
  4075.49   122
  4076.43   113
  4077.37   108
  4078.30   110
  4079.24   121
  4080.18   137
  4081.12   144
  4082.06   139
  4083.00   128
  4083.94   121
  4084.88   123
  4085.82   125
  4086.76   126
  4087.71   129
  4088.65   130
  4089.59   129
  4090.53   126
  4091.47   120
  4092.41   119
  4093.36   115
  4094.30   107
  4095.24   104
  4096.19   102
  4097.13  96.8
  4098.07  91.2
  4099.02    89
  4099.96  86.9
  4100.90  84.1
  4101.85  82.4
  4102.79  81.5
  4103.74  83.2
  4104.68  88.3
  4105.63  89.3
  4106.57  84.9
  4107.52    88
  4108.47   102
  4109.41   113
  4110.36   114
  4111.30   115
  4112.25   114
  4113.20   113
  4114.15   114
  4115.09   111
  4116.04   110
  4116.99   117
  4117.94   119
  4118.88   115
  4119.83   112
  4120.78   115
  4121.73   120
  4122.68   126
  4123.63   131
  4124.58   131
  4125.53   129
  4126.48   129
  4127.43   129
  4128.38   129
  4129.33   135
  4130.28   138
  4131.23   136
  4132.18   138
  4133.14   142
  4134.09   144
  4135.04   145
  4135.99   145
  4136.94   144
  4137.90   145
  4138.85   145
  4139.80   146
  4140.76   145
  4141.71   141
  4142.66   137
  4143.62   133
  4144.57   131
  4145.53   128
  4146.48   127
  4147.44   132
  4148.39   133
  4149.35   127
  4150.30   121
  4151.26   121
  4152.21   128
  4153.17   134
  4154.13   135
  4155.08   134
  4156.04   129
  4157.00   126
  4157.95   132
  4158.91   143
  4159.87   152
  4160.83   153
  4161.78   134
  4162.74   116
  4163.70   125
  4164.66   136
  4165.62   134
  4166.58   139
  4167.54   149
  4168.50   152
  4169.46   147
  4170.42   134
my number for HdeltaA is 7.4 A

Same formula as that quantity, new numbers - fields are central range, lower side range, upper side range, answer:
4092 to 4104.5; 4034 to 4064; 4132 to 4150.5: 3.78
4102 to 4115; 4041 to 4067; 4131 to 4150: 3.49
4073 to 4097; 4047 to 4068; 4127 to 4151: 2.33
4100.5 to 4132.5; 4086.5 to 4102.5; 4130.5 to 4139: 3.63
